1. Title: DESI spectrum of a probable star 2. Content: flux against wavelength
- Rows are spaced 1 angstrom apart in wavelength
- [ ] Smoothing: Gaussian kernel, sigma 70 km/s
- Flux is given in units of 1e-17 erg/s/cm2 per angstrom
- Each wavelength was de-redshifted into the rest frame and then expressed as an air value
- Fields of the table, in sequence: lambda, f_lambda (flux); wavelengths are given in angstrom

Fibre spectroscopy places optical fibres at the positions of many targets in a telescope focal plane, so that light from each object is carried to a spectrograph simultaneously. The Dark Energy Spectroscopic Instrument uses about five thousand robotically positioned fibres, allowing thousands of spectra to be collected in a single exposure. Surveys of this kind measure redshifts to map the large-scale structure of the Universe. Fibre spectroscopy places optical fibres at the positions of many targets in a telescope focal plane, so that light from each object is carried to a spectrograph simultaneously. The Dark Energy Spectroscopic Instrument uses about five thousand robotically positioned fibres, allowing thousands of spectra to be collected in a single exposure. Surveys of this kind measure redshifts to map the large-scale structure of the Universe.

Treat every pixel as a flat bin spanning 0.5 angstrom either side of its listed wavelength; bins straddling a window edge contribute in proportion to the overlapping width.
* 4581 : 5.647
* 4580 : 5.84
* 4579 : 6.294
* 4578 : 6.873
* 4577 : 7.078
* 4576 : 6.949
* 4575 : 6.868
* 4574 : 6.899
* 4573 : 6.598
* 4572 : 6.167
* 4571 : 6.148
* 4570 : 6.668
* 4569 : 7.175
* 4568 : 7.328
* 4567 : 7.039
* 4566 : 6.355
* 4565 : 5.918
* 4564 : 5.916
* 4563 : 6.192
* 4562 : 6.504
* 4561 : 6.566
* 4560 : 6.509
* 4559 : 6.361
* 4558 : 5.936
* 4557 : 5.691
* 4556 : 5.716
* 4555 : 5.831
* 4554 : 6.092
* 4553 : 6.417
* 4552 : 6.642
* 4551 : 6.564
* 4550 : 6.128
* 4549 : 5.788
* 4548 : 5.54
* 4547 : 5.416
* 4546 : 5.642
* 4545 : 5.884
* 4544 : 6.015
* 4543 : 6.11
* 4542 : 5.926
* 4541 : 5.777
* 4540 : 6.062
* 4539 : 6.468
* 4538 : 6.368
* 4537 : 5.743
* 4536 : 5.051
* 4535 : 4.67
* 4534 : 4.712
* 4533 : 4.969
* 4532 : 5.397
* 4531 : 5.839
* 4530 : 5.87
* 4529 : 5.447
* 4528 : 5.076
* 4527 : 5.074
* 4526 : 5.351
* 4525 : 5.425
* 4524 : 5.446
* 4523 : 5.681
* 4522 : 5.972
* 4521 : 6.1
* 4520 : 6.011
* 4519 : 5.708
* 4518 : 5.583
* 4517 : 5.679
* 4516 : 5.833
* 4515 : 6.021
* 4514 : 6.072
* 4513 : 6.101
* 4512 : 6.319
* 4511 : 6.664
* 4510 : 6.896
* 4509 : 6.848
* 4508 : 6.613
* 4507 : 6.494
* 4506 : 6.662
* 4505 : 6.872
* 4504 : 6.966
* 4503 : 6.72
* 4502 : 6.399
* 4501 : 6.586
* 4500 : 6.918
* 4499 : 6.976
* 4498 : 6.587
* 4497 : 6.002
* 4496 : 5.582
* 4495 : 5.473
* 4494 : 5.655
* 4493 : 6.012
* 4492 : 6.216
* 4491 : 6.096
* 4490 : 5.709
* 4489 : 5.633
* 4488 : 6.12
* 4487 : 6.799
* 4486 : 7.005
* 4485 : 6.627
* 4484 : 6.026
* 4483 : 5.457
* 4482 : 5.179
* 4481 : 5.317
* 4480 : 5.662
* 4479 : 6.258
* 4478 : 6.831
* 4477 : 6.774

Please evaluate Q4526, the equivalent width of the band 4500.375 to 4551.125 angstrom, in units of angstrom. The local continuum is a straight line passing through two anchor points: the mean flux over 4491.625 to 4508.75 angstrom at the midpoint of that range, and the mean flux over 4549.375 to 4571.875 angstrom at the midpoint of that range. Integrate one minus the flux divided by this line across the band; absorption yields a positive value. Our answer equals 3.6 angstrom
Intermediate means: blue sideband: 6.4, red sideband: 6.34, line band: 5.93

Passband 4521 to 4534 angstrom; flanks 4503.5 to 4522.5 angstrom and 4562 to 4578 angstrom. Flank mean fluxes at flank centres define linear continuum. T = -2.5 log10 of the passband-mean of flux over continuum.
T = 0.168 mag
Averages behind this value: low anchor 6.28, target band 5.46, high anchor 6.62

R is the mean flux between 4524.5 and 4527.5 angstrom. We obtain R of 5.28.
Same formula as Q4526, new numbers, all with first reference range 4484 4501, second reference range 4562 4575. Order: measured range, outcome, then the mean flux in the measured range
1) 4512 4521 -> 0.58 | 5.91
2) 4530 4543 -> 1.61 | 5.61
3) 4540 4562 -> 1.47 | 6.04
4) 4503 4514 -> -0.58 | 6.62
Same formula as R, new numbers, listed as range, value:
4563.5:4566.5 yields 6.06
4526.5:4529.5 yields 5.2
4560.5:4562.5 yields 6.54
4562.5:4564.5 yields 6.05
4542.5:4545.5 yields 6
